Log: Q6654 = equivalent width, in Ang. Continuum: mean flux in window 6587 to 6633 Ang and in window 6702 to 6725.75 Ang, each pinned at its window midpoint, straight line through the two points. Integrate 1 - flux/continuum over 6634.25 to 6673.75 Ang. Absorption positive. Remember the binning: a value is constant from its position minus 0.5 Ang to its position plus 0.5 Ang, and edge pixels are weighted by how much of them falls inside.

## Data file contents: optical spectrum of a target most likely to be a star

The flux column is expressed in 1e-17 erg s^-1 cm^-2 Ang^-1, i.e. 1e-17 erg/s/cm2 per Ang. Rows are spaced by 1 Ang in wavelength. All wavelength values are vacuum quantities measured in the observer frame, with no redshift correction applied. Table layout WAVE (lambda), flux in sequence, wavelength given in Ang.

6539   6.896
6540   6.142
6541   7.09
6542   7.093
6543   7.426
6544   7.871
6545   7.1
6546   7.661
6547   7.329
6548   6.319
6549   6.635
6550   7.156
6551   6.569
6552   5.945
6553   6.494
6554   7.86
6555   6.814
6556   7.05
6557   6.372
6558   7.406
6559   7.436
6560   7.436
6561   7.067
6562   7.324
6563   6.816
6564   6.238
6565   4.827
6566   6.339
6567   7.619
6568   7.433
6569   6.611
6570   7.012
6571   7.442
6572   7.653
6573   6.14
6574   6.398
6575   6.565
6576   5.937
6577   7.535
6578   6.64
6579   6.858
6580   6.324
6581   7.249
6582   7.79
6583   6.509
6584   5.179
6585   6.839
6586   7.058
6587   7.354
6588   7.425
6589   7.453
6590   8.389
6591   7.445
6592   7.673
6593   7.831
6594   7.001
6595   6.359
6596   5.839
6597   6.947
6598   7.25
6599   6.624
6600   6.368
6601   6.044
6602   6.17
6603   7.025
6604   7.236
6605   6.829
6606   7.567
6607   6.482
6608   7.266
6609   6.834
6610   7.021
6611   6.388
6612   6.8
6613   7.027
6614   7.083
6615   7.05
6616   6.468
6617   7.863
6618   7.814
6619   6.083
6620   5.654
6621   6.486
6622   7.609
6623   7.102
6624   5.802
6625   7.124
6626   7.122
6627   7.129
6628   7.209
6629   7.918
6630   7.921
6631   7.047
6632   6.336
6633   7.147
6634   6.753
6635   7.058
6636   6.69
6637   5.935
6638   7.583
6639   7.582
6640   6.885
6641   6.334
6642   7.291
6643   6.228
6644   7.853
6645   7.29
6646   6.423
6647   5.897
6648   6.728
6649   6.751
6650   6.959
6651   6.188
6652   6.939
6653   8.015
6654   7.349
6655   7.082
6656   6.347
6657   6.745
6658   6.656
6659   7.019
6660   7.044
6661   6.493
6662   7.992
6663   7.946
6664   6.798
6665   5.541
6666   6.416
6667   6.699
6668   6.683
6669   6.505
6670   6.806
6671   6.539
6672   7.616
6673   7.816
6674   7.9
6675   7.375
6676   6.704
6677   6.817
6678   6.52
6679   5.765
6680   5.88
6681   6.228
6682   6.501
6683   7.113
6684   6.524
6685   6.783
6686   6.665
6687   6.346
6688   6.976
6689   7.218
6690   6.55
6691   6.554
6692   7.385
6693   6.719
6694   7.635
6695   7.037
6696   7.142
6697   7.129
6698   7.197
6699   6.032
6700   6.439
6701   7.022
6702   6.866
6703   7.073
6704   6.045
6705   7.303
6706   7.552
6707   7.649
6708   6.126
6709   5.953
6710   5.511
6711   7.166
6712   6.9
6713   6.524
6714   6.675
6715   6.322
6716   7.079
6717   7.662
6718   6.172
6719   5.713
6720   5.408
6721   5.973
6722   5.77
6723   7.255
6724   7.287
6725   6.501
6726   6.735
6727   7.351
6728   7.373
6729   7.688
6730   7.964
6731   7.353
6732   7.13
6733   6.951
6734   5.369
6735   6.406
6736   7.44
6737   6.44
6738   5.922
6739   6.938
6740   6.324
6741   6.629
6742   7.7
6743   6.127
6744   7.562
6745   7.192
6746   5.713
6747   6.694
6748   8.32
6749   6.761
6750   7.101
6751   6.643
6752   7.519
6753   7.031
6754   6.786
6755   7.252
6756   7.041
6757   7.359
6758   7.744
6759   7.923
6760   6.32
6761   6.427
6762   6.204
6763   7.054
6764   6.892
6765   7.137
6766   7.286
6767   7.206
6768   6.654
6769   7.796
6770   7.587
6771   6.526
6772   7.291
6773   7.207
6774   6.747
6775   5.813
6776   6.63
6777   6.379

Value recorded -0.4 Ang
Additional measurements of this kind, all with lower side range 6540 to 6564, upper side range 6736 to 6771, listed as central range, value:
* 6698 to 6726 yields 1.5 Ang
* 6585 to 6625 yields 0.4 Ang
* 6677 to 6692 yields 0.9 Ang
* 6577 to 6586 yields 0.3 Ang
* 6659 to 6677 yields 0.0 Ang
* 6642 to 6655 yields 0.2 Ang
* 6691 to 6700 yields 0.0 Ang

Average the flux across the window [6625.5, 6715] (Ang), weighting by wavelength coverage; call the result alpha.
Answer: 6.86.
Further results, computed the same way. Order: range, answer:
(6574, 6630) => 6.93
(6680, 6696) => 6.8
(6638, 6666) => 6.91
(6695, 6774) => 6.87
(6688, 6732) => 6.82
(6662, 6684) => 6.79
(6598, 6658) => 6.89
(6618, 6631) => 6.97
